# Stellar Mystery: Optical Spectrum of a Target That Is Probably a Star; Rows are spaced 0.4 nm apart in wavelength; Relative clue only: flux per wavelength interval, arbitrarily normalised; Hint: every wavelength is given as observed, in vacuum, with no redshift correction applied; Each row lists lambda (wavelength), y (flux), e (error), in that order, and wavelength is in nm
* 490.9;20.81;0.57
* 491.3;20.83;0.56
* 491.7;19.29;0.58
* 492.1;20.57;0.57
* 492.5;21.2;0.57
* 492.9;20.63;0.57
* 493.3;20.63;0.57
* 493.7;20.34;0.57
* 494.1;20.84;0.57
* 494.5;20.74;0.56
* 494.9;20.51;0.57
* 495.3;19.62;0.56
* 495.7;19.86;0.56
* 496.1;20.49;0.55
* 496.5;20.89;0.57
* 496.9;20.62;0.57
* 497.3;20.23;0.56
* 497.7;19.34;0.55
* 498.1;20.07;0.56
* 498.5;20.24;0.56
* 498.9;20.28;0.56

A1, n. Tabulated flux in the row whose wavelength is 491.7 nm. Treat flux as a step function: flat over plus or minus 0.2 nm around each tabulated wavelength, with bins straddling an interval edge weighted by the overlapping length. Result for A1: 19.29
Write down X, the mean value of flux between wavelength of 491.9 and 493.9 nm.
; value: 20.7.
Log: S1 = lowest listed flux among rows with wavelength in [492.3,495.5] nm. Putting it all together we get 19.62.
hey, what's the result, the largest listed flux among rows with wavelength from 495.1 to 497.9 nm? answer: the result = 20.89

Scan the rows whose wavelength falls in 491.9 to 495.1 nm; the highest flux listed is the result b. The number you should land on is 21.2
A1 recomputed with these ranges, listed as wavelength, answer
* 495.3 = 19.62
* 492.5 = 21.2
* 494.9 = 20.51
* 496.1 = 20.49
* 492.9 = 20.63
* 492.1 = 20.57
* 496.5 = 20.89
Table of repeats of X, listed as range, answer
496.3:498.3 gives 20.2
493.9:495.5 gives 20.4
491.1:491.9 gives 20.1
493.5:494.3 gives 20.6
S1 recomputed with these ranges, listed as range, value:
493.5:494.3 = 20.34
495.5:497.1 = 19.86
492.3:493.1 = 20.63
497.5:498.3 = 19.34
